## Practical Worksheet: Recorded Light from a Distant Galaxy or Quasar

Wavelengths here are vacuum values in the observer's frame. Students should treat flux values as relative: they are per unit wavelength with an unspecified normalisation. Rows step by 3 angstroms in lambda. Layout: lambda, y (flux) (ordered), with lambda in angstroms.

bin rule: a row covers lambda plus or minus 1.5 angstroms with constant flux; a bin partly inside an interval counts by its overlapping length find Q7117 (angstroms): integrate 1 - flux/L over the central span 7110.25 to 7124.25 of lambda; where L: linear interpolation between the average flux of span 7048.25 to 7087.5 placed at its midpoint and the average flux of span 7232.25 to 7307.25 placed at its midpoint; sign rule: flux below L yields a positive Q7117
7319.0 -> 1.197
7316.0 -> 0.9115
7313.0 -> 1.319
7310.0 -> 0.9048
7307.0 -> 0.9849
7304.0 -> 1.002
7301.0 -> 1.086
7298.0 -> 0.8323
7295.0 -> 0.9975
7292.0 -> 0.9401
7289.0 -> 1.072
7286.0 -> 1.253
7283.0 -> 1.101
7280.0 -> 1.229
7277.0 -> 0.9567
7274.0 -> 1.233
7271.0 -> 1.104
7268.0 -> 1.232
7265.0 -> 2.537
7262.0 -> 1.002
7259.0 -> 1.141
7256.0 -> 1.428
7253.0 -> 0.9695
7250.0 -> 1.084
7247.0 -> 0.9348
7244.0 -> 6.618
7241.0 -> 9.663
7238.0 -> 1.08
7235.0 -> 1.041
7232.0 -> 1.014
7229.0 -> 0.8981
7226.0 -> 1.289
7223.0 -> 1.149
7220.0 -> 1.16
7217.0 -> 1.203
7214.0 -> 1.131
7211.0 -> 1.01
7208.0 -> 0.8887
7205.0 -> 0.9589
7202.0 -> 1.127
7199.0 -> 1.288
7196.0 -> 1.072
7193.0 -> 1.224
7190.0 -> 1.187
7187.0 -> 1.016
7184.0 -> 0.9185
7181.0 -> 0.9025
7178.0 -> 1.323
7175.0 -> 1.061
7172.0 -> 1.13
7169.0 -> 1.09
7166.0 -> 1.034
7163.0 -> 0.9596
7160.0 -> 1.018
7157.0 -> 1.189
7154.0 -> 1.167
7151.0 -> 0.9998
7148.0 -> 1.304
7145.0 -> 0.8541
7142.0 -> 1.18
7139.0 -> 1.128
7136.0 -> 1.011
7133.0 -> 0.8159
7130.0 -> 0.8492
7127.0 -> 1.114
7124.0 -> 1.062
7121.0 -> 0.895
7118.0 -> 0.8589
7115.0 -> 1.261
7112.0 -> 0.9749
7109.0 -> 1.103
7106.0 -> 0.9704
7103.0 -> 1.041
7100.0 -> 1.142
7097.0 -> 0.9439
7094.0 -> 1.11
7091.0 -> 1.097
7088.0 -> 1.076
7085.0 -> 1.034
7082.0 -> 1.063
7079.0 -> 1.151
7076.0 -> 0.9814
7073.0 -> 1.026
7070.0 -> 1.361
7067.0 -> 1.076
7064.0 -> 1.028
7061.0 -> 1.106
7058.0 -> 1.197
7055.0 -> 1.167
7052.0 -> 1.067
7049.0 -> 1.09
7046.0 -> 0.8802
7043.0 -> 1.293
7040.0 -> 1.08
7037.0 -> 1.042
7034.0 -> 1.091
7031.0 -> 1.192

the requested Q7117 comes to 2.7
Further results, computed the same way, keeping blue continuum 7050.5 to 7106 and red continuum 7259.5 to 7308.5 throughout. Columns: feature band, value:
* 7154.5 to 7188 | 1.8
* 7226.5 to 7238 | 1.2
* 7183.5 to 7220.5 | 1.2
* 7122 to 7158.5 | 1.9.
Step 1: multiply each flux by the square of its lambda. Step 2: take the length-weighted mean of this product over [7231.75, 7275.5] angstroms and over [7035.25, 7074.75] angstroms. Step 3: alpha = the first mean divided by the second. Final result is 2.07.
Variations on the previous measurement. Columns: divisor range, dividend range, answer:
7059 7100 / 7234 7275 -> 2.17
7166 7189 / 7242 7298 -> 1.49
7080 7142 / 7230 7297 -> 1.80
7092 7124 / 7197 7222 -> 1.09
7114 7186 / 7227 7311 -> 1.60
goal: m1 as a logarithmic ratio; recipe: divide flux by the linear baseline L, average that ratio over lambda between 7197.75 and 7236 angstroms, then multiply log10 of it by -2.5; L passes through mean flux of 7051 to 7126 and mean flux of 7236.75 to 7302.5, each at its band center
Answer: 0.41 mag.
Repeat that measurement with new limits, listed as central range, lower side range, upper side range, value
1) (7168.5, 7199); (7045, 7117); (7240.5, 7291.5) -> 0.35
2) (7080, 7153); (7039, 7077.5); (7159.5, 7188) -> 0.04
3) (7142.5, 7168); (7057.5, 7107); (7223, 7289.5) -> 0.28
